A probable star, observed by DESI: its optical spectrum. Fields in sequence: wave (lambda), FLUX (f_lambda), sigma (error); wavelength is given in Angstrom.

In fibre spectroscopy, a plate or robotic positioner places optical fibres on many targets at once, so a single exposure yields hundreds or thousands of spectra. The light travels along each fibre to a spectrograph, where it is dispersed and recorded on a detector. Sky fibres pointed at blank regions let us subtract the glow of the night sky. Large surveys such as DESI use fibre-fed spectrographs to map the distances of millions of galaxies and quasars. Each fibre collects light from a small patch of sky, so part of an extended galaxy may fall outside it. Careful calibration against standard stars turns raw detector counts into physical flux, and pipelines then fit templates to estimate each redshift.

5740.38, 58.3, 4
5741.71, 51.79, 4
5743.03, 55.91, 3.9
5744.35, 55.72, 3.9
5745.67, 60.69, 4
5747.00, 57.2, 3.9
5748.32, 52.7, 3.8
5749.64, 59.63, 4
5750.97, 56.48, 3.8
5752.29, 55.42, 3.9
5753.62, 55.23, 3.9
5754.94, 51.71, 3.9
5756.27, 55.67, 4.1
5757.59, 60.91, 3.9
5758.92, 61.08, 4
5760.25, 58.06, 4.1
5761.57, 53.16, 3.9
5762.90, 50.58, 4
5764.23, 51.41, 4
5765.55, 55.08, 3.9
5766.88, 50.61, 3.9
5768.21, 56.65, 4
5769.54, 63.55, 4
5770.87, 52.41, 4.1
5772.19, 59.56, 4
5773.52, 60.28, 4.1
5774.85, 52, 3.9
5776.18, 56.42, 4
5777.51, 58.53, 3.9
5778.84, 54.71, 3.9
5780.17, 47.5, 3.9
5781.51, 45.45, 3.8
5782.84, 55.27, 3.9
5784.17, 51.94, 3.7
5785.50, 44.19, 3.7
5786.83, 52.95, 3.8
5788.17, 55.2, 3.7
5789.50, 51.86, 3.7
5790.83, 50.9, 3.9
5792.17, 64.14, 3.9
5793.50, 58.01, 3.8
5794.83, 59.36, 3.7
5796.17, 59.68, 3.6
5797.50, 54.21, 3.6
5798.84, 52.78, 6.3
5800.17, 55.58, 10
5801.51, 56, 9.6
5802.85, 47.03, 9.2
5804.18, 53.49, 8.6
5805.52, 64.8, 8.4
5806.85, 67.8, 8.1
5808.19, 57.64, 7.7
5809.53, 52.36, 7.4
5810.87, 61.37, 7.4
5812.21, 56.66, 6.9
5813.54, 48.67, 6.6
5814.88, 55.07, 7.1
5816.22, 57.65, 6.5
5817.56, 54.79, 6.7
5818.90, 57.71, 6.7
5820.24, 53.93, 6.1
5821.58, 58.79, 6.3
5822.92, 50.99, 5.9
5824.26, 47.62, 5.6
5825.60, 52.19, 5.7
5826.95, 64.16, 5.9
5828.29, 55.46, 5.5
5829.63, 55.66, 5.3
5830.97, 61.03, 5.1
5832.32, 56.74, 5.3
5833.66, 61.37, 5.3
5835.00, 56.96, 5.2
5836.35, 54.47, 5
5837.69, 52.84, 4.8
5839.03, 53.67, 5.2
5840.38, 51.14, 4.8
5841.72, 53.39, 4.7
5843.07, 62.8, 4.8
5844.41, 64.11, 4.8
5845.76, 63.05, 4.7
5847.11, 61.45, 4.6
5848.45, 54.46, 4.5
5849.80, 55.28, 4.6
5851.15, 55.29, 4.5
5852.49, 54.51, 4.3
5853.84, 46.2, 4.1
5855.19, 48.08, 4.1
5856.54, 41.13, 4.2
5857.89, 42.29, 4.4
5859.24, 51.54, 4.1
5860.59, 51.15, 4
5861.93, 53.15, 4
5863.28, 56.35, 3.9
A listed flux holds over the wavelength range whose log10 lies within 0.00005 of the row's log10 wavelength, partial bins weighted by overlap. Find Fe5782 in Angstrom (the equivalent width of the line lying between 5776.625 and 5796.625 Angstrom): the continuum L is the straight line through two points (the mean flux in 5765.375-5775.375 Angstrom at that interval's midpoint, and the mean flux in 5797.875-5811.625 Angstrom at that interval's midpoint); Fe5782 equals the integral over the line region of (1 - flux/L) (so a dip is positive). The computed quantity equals 0.9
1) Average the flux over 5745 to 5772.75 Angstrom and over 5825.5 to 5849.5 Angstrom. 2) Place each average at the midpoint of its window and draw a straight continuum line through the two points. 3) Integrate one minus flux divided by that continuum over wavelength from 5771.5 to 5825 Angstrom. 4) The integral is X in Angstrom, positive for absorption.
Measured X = 1.7 Angstrom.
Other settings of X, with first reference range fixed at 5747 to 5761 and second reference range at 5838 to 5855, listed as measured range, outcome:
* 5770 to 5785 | 0.7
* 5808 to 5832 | 0.2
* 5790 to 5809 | -0.3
